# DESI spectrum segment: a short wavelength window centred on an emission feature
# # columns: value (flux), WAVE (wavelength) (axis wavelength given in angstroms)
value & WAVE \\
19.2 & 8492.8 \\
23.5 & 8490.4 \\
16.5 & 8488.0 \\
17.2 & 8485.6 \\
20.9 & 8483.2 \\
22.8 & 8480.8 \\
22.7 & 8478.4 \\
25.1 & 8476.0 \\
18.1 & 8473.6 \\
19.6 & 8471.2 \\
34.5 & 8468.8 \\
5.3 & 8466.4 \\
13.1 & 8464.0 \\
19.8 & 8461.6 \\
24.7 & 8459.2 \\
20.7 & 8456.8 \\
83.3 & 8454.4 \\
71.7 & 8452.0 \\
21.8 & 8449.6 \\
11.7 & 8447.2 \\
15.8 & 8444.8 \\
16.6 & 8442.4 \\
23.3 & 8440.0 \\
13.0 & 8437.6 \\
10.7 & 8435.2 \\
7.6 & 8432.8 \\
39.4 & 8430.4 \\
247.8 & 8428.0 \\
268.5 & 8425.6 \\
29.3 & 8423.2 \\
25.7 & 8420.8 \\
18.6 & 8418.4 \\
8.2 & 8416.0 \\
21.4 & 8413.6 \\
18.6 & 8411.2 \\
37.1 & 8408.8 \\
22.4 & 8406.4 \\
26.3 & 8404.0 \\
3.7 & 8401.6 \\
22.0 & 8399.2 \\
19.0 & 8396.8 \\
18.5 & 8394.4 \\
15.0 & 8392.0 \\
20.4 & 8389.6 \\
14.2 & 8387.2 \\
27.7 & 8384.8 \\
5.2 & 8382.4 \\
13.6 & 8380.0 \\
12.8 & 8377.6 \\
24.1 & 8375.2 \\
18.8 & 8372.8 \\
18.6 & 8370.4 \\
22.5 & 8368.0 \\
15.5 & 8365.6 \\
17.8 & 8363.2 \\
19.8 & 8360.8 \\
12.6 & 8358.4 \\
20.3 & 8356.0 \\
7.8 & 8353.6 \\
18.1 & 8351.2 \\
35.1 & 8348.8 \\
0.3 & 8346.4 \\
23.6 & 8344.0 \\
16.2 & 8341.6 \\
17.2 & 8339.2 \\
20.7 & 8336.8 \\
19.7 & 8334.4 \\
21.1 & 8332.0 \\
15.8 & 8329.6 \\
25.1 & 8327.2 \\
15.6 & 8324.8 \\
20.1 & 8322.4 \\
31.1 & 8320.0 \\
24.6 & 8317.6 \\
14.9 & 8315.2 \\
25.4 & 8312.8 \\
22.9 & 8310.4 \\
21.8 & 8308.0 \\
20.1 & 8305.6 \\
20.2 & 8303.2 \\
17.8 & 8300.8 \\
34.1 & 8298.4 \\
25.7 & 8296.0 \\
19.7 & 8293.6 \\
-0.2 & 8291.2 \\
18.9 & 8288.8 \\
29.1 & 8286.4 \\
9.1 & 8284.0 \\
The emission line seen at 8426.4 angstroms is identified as H-alpha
